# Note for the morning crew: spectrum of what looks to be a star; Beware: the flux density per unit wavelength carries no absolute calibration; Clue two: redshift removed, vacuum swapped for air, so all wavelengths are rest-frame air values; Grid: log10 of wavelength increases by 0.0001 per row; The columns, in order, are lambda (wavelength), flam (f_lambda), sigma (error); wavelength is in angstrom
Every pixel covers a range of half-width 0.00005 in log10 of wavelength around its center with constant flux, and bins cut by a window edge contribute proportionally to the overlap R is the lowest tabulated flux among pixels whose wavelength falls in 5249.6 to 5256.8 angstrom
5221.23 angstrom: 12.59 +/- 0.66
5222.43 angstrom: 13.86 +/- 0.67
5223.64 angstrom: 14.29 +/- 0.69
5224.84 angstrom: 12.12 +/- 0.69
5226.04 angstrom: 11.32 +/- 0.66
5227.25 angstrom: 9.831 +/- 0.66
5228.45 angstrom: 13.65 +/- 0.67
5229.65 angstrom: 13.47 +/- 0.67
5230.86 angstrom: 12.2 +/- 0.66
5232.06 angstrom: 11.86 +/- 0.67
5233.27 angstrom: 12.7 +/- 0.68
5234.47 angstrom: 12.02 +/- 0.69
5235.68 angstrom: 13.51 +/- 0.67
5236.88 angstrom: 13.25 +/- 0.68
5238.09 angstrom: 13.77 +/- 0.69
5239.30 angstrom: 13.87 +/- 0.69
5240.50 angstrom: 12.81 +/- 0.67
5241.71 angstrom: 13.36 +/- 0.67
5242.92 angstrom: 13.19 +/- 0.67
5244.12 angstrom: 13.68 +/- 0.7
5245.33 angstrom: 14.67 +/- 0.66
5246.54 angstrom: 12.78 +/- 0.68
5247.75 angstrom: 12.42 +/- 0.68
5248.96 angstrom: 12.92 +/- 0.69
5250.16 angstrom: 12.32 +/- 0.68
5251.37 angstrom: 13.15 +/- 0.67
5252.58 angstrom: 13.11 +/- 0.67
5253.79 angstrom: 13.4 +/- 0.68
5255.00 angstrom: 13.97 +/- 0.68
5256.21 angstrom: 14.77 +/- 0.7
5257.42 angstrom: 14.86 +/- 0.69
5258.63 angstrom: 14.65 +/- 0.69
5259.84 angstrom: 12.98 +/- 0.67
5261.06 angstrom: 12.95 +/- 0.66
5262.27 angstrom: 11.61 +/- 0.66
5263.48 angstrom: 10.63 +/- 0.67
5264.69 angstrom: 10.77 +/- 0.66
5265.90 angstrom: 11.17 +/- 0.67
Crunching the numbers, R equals 12.32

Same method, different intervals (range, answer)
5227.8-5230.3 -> 13.47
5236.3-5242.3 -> 12.81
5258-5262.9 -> 11.61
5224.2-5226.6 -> 11.32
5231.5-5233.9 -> 11.86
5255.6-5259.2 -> 14.65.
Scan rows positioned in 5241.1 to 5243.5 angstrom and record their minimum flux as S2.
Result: 13.19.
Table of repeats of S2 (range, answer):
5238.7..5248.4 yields 12.42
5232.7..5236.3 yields 12.02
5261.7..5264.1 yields 10.63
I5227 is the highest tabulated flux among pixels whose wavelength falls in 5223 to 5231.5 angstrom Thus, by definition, 14.29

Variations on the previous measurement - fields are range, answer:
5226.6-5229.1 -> 13.65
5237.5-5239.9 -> 13.87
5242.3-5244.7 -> 13.68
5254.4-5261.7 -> 14.86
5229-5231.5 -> 13.47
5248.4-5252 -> 13.15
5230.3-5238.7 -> 13.77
